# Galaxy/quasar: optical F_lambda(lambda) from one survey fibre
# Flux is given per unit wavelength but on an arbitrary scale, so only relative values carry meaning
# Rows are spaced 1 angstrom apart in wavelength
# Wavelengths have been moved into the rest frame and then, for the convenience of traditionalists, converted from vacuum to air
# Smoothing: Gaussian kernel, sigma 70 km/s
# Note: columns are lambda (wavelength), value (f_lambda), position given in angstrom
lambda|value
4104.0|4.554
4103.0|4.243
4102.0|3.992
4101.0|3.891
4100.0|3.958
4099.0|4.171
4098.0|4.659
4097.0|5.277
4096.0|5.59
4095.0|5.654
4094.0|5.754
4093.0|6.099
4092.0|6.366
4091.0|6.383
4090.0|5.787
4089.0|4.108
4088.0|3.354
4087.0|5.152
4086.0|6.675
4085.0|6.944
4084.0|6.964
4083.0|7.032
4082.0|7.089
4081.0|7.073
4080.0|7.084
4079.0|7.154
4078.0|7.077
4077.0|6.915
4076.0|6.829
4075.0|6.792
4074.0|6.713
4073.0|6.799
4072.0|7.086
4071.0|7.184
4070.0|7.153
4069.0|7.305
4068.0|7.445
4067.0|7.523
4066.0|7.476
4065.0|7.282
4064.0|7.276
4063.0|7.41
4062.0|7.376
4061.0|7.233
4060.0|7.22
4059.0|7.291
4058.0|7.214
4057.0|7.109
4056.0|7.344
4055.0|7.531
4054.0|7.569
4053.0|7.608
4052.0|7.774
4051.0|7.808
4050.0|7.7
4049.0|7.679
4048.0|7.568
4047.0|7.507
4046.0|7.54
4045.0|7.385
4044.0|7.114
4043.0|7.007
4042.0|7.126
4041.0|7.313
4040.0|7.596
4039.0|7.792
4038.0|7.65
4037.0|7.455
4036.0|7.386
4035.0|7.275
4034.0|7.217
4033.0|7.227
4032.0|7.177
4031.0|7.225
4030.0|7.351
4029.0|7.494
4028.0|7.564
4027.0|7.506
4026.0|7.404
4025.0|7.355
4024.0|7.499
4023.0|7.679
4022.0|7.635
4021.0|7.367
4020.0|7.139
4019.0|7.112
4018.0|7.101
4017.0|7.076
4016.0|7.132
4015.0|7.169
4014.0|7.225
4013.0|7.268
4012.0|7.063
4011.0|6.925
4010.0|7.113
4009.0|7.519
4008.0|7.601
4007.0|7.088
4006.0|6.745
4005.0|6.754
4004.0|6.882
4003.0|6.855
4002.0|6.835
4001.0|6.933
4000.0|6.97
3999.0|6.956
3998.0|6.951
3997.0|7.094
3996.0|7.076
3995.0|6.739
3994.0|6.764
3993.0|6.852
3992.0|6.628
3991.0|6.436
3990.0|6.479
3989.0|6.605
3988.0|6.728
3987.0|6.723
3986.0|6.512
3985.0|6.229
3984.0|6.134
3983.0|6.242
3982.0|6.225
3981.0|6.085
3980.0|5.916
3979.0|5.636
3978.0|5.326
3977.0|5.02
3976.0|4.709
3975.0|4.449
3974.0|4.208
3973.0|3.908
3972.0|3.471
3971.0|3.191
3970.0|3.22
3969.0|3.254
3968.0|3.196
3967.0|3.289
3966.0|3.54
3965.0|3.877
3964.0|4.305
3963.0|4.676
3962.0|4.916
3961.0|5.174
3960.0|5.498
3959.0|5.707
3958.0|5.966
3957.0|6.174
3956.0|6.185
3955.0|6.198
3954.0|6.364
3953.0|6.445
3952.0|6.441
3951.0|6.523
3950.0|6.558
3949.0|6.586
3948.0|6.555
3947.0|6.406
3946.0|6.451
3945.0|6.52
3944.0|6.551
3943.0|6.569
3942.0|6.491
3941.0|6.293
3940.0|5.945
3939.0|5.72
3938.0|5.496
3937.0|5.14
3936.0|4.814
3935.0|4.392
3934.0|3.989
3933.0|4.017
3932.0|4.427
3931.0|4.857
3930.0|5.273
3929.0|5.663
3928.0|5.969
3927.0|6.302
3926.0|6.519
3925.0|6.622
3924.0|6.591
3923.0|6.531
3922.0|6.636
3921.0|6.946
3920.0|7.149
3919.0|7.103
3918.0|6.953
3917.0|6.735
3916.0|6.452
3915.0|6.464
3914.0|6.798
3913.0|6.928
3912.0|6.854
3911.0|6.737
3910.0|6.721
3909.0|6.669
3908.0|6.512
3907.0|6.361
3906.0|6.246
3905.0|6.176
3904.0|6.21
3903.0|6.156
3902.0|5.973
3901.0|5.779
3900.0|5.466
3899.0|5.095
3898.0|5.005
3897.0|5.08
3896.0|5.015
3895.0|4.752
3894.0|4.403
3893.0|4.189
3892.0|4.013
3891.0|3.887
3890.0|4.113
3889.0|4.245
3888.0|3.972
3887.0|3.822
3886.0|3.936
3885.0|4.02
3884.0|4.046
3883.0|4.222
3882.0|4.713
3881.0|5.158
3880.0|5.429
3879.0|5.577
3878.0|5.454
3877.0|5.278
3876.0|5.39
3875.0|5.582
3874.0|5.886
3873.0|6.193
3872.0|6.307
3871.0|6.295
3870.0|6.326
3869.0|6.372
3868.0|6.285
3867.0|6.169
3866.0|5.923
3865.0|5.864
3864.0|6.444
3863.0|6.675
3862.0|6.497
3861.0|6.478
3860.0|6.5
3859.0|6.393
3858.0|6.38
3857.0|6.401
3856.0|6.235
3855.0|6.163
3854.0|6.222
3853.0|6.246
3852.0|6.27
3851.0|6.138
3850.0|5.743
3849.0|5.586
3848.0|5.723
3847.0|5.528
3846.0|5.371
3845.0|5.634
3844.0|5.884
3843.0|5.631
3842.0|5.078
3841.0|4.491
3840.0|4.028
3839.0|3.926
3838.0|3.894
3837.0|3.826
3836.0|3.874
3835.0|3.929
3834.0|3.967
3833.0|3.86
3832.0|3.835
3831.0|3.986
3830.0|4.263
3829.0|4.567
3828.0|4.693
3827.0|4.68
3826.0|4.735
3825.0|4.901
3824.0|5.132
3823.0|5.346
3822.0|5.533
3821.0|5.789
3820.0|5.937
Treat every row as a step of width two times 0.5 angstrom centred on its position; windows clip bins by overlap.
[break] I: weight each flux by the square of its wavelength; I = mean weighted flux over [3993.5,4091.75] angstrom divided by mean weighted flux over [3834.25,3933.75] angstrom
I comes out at 1.37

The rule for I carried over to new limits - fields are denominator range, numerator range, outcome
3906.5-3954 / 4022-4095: 1.22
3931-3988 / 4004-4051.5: 1.41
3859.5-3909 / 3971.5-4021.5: 1.26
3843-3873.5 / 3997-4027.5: 1.26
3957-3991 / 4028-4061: 1.51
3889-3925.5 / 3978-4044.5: 1.24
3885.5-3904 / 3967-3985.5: 1.04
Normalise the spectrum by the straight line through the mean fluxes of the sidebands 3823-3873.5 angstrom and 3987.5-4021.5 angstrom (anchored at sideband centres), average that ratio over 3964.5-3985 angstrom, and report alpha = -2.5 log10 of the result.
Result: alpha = 0.411 mag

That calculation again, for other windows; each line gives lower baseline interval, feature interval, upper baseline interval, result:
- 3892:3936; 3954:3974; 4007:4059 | 0.39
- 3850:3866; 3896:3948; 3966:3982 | -0.16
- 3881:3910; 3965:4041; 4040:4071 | 0.03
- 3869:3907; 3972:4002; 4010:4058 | 0.09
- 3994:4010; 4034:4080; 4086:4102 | -0.24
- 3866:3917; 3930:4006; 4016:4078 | 0.13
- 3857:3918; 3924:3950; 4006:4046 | 0.09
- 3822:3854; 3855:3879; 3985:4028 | -0.17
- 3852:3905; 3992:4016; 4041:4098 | -0.10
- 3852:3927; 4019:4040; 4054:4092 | -0.13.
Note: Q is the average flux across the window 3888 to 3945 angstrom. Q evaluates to 5.78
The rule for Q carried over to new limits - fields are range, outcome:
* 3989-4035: 7.11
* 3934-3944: 5.61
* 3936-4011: 5.9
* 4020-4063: 7.42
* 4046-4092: 6.99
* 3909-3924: 6.78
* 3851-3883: 6.01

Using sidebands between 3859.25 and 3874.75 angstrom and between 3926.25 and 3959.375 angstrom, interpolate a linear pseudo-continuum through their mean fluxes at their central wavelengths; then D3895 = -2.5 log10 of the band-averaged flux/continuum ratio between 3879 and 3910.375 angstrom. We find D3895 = 0.20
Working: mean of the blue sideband 6.27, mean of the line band 5.08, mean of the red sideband 5.85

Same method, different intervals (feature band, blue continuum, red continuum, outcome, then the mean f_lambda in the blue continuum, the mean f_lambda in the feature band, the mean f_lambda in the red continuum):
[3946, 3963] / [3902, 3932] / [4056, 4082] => 0.09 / 6.41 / 6.07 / 7.16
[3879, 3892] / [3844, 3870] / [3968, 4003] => 0.36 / 6.13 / 4.34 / 5.82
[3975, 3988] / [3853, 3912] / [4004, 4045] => 0.16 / 5.59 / 5.87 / 7.28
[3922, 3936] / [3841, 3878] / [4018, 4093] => 0.17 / 6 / 5.49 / 7.12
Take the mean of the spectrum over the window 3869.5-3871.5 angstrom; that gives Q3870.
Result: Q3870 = 6.31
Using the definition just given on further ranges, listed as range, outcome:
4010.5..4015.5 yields 7.13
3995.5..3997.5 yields 7.08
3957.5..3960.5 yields 5.72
